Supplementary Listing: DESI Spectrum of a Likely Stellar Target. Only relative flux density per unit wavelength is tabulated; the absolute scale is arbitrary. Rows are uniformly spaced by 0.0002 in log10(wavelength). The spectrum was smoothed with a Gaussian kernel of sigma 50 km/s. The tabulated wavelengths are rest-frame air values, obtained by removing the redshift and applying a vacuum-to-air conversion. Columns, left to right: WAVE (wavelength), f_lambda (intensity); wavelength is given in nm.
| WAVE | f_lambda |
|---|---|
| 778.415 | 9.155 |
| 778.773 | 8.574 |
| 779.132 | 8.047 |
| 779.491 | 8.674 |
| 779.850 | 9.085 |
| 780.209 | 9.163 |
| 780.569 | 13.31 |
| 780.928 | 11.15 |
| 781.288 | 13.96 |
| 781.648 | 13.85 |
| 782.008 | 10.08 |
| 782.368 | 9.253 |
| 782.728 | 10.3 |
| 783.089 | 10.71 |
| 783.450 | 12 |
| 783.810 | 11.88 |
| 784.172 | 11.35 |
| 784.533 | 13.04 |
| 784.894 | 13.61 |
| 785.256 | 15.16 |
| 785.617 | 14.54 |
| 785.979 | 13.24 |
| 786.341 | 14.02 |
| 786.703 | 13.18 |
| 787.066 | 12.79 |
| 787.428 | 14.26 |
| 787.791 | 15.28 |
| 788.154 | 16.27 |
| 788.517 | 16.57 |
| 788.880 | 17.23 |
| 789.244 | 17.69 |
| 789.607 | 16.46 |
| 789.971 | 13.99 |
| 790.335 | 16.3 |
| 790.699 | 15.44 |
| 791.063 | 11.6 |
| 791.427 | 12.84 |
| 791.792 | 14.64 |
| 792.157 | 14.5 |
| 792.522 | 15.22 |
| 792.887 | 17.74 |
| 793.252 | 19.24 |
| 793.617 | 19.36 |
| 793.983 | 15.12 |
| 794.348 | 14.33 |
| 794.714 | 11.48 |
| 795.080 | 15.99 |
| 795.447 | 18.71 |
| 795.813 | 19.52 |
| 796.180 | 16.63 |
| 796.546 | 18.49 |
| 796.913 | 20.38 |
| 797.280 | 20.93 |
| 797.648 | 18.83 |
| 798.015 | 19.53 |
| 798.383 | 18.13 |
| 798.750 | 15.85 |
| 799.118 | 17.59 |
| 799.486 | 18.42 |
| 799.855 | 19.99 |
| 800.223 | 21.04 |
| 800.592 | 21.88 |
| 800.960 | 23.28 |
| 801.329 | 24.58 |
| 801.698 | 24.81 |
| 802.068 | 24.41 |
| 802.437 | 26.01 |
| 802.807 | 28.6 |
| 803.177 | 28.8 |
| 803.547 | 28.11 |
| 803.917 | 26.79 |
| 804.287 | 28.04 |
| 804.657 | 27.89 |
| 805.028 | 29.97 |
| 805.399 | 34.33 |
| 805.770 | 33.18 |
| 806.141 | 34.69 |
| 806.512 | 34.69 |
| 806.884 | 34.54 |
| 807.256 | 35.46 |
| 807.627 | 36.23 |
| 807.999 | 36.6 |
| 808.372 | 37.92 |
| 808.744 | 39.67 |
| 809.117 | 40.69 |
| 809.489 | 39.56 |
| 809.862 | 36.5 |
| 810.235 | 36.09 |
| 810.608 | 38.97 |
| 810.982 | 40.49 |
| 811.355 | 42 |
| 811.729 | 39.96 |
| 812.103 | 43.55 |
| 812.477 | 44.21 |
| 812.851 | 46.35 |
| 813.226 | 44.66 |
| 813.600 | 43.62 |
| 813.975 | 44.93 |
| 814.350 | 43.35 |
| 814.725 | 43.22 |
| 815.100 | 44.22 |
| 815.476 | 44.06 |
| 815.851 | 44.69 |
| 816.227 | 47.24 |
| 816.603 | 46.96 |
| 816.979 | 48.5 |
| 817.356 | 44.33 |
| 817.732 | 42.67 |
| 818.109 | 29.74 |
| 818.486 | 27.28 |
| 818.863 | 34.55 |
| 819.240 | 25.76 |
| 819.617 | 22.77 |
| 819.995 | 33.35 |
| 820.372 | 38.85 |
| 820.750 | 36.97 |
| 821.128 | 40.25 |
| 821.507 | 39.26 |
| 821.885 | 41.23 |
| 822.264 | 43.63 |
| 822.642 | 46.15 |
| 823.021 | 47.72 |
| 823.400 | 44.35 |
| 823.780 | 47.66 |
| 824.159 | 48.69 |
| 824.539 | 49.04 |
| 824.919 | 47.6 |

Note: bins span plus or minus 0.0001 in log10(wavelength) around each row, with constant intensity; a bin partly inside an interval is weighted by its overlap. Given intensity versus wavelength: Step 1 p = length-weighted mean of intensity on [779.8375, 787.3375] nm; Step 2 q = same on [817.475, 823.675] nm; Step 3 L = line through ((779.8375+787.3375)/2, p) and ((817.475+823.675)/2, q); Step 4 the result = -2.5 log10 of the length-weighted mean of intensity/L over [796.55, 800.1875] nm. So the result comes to 0.18 mag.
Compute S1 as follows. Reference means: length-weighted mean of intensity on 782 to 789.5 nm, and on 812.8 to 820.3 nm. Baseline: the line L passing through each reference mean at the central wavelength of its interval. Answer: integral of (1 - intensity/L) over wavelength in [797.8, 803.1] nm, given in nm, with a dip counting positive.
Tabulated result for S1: 0.90 nm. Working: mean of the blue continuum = 13.6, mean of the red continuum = 40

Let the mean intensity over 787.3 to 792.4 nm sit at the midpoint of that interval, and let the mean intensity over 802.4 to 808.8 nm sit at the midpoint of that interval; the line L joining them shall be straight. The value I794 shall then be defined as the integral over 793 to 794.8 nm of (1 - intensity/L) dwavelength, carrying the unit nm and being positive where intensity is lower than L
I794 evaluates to 0.30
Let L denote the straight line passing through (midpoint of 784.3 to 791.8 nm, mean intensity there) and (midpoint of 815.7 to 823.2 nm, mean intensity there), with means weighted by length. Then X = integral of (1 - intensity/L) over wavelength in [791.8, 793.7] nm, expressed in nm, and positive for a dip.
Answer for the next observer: 0.15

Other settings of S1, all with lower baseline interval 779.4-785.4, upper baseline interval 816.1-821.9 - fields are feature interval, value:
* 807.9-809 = -0.31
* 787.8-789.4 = -0.08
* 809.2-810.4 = -0.27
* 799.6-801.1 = 0.18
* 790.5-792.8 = 0.49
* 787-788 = 0.06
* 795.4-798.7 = 0.44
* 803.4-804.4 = -0.03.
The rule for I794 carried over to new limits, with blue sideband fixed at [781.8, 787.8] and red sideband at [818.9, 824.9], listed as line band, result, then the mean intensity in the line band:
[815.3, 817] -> -0.47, 46.1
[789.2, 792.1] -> 0.37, 14.7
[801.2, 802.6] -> 0.03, 24.9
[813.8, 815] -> -0.31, 43.9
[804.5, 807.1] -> -0.41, 32.8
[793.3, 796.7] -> 0.59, 16.7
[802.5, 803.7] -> -0.09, 28.2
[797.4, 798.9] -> 0.29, 18.3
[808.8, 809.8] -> -0.28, 39.6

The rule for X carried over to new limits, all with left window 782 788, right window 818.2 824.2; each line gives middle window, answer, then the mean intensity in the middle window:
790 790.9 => 0.060 nm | 15.5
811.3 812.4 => -0.360 nm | 42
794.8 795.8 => 0.143 nm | 17.1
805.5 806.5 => -0.238 nm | 34.1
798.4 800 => 0.339 nm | 17.9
